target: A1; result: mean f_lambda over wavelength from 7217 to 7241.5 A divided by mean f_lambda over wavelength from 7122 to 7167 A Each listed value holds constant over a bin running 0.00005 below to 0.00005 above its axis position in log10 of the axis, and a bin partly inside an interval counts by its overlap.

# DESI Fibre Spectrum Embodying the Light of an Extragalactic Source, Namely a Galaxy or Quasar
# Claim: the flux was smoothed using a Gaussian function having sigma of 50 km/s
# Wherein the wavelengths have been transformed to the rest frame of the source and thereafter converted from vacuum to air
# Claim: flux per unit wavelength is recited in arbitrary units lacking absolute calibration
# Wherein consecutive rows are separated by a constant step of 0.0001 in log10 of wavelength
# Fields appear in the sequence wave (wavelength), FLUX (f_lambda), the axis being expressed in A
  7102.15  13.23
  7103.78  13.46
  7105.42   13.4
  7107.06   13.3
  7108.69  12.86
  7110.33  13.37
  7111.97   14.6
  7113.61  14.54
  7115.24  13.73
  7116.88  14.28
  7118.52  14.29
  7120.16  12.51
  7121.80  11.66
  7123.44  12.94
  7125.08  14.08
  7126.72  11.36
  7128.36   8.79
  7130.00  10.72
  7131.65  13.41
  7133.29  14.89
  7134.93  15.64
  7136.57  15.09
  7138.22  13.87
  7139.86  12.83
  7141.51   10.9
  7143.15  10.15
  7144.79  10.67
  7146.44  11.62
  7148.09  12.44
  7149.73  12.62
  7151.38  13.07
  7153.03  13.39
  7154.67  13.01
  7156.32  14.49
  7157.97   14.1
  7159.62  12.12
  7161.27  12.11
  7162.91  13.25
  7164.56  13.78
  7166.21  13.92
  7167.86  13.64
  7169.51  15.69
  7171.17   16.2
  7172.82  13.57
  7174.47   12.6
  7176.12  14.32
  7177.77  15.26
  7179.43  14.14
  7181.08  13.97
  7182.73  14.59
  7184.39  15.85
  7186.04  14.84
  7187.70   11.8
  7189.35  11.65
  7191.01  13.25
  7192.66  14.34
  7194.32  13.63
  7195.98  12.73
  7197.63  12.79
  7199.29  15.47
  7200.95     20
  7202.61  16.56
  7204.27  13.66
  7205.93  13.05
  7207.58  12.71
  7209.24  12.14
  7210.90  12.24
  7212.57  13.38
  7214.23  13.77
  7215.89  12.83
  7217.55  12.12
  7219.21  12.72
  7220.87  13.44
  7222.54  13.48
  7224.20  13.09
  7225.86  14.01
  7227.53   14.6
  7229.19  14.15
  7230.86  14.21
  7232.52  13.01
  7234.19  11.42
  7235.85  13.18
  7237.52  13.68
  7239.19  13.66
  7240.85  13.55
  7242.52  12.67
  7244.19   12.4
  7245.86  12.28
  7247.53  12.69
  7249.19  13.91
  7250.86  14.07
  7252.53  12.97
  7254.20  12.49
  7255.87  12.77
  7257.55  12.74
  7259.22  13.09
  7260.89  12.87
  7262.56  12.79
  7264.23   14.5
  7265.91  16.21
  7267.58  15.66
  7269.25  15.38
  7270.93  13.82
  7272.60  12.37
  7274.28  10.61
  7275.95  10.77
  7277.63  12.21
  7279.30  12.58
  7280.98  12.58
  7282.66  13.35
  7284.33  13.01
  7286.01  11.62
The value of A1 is 1.05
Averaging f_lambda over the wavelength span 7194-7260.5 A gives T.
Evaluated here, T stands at 13.4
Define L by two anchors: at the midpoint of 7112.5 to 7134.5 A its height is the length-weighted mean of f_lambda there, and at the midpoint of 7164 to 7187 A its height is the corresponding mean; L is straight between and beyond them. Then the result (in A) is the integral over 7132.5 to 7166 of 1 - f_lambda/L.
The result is 1.6 A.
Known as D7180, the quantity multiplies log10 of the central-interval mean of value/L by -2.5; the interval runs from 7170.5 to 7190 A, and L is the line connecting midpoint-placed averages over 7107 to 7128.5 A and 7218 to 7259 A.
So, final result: -0.07 mag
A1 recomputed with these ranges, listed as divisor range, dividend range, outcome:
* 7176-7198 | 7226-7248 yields 0.96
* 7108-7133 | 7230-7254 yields 1.01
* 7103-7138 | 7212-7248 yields 0.99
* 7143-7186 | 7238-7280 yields 0.97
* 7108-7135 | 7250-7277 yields 1.02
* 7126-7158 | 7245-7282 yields 1.04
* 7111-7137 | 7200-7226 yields 1.03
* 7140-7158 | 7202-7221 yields 1.07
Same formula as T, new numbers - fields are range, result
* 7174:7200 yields 13.8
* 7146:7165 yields 13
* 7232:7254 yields 13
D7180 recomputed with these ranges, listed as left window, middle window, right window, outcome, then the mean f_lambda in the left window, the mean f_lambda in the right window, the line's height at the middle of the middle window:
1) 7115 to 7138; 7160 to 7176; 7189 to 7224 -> -0.04 mag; 13.1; 13.6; 13.4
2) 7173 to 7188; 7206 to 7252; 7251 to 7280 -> 0.04 mag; 14.2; 13.2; 13.6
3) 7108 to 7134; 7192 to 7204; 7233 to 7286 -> -0.15 mag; 13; 13.1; 13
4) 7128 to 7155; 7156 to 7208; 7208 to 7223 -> -0.11 mag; 12.6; 12.9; 12.7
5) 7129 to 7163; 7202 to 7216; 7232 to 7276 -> -0.02 mag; 12.8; 13.2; 13.1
